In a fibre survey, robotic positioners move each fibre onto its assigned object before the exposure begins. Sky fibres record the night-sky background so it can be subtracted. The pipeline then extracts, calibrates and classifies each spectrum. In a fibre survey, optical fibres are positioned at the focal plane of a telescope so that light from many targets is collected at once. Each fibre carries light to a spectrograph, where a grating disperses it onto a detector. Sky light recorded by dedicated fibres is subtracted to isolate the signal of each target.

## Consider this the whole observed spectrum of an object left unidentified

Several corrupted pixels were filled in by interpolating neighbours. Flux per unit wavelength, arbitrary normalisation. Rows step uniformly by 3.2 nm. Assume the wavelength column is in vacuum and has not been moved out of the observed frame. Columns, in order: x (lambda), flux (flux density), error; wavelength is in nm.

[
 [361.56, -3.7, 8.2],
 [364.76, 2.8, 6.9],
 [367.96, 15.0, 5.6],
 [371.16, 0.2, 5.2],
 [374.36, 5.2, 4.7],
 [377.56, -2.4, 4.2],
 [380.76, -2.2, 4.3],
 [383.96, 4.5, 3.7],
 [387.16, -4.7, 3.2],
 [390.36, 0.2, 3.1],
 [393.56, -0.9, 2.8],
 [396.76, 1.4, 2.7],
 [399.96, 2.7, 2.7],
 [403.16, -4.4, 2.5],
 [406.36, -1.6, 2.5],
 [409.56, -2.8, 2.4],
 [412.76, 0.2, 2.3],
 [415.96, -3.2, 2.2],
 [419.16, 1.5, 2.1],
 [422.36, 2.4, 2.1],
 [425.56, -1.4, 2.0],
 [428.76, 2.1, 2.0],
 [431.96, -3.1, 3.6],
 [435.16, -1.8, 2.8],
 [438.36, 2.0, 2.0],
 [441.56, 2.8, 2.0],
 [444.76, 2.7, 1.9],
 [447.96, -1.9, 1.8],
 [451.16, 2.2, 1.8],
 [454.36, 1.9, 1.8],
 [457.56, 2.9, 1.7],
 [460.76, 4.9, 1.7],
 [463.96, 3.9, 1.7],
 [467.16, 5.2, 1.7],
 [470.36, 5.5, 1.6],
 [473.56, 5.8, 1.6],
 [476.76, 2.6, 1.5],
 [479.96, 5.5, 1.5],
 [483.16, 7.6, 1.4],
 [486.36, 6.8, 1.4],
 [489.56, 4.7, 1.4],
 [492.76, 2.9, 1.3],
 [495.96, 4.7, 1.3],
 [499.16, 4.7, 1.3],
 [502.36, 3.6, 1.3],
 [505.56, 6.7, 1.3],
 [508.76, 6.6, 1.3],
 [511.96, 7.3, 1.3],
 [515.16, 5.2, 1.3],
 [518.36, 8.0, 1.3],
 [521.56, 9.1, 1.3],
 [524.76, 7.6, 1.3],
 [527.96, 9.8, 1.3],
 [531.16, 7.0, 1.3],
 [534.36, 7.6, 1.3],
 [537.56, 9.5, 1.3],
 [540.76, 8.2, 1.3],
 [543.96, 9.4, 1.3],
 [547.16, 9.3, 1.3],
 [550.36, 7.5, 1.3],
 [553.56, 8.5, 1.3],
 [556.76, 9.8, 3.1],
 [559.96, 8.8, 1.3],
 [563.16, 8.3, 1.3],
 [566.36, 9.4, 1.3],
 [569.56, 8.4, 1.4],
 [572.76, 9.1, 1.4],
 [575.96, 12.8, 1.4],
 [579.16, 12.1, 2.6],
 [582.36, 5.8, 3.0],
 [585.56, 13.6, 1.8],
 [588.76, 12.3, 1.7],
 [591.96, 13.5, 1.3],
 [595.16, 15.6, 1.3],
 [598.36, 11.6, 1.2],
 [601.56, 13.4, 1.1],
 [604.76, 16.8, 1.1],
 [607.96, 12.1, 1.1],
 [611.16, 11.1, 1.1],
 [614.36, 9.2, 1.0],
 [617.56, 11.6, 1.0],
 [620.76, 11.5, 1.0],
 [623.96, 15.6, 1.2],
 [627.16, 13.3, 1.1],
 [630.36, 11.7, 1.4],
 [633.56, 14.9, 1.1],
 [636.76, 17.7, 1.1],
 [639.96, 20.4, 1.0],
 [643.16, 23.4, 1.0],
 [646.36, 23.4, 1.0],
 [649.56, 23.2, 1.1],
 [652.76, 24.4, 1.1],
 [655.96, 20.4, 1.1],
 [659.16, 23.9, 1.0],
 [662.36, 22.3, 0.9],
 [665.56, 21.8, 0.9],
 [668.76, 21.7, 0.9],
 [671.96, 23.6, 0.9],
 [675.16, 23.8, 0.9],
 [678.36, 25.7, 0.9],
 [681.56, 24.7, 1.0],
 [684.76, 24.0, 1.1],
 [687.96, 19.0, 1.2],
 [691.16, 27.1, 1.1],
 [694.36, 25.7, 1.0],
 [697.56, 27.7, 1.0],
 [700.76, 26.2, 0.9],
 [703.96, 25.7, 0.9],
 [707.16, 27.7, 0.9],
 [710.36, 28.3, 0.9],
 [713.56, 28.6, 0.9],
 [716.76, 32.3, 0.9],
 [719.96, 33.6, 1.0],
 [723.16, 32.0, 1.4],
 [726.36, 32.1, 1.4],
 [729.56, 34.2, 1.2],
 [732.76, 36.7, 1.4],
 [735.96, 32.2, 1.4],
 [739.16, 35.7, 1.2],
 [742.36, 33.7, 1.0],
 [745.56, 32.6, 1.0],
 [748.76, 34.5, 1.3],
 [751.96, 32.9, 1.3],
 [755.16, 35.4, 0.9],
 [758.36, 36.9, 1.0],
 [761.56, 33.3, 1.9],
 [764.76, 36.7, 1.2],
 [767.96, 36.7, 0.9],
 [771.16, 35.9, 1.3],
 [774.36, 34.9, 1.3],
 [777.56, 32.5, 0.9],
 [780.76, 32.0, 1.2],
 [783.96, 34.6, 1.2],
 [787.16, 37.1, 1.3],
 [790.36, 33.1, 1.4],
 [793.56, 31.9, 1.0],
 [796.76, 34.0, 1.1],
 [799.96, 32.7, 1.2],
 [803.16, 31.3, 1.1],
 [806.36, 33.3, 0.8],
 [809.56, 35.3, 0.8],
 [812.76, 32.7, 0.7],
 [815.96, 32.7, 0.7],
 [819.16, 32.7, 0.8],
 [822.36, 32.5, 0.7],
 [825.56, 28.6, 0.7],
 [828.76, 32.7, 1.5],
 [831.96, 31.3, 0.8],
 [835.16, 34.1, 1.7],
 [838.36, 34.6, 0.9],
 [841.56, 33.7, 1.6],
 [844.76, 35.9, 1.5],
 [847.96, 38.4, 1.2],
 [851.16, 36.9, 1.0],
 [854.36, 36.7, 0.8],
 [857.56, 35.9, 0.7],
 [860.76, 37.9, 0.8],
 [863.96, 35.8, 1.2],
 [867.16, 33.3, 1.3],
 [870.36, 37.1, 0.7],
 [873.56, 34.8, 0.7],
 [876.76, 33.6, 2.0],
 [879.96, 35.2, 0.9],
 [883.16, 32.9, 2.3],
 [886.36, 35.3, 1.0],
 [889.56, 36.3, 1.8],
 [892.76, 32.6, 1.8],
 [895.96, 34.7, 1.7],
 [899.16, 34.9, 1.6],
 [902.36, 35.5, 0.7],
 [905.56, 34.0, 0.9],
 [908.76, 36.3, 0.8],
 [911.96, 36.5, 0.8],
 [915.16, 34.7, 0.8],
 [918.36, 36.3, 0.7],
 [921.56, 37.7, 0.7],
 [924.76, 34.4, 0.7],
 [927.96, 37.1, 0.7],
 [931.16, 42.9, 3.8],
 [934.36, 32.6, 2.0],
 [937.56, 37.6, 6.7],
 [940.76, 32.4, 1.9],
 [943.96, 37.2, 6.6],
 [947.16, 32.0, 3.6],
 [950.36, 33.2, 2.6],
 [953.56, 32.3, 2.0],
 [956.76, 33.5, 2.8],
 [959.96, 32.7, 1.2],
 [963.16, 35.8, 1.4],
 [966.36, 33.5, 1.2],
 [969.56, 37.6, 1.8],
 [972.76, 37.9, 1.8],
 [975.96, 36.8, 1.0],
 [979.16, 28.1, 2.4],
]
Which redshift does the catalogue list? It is 0.599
